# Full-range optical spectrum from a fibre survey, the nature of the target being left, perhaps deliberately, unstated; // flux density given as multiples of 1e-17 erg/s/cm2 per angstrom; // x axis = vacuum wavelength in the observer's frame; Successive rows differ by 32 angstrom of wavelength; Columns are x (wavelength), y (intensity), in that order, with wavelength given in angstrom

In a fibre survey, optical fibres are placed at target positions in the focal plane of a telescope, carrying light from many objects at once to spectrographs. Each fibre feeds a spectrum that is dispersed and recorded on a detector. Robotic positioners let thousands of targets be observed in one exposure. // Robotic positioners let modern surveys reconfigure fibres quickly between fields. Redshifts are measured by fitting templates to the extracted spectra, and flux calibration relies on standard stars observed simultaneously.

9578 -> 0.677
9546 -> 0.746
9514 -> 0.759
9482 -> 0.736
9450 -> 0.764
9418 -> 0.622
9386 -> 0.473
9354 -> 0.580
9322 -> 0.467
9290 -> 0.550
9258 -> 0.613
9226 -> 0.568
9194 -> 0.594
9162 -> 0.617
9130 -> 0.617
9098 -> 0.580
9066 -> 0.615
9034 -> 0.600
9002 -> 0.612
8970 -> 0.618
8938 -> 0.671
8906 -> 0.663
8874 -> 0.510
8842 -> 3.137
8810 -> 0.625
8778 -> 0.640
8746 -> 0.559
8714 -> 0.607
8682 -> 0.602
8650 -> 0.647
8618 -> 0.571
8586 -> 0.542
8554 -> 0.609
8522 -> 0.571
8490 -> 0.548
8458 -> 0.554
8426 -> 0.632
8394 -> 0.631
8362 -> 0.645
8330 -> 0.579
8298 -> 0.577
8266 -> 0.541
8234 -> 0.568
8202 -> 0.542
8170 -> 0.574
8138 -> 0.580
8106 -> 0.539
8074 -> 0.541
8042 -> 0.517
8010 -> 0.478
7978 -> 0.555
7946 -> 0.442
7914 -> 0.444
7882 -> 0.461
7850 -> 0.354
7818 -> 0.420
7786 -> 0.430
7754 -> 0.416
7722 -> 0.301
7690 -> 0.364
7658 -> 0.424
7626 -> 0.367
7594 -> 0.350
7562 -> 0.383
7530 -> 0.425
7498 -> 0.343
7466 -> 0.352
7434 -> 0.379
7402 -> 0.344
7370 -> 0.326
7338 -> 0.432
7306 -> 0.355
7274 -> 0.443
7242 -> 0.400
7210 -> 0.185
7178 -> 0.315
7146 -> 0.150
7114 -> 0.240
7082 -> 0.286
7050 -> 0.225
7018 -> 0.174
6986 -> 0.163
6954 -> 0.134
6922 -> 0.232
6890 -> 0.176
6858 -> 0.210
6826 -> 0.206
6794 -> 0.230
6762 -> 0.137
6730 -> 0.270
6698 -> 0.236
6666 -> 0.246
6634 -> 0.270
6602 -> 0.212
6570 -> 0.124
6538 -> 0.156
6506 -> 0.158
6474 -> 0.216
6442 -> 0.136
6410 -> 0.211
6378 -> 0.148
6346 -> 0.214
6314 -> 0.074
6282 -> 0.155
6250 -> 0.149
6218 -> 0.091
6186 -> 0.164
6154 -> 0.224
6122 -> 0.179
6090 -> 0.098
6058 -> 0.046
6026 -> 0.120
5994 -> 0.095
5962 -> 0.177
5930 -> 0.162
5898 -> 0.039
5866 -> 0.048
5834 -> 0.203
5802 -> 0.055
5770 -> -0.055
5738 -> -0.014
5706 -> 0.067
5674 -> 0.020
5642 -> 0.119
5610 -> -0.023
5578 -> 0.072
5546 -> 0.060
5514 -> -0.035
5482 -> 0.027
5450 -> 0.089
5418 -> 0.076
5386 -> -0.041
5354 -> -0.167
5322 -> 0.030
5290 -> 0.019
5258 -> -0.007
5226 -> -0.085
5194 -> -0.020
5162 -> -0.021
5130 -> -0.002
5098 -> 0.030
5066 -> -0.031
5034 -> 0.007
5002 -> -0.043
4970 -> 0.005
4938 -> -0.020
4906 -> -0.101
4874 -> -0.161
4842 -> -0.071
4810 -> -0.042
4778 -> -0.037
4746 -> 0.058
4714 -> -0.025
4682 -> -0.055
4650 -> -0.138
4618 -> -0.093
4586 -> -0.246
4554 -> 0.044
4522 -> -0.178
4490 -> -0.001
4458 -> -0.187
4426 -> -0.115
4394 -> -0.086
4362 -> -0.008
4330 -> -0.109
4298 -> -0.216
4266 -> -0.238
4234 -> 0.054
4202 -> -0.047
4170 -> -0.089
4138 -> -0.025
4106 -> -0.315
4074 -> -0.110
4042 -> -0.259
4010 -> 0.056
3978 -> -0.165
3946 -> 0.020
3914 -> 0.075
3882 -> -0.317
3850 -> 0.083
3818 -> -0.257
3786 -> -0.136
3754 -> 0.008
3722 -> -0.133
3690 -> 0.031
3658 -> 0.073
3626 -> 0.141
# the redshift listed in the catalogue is 0.814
